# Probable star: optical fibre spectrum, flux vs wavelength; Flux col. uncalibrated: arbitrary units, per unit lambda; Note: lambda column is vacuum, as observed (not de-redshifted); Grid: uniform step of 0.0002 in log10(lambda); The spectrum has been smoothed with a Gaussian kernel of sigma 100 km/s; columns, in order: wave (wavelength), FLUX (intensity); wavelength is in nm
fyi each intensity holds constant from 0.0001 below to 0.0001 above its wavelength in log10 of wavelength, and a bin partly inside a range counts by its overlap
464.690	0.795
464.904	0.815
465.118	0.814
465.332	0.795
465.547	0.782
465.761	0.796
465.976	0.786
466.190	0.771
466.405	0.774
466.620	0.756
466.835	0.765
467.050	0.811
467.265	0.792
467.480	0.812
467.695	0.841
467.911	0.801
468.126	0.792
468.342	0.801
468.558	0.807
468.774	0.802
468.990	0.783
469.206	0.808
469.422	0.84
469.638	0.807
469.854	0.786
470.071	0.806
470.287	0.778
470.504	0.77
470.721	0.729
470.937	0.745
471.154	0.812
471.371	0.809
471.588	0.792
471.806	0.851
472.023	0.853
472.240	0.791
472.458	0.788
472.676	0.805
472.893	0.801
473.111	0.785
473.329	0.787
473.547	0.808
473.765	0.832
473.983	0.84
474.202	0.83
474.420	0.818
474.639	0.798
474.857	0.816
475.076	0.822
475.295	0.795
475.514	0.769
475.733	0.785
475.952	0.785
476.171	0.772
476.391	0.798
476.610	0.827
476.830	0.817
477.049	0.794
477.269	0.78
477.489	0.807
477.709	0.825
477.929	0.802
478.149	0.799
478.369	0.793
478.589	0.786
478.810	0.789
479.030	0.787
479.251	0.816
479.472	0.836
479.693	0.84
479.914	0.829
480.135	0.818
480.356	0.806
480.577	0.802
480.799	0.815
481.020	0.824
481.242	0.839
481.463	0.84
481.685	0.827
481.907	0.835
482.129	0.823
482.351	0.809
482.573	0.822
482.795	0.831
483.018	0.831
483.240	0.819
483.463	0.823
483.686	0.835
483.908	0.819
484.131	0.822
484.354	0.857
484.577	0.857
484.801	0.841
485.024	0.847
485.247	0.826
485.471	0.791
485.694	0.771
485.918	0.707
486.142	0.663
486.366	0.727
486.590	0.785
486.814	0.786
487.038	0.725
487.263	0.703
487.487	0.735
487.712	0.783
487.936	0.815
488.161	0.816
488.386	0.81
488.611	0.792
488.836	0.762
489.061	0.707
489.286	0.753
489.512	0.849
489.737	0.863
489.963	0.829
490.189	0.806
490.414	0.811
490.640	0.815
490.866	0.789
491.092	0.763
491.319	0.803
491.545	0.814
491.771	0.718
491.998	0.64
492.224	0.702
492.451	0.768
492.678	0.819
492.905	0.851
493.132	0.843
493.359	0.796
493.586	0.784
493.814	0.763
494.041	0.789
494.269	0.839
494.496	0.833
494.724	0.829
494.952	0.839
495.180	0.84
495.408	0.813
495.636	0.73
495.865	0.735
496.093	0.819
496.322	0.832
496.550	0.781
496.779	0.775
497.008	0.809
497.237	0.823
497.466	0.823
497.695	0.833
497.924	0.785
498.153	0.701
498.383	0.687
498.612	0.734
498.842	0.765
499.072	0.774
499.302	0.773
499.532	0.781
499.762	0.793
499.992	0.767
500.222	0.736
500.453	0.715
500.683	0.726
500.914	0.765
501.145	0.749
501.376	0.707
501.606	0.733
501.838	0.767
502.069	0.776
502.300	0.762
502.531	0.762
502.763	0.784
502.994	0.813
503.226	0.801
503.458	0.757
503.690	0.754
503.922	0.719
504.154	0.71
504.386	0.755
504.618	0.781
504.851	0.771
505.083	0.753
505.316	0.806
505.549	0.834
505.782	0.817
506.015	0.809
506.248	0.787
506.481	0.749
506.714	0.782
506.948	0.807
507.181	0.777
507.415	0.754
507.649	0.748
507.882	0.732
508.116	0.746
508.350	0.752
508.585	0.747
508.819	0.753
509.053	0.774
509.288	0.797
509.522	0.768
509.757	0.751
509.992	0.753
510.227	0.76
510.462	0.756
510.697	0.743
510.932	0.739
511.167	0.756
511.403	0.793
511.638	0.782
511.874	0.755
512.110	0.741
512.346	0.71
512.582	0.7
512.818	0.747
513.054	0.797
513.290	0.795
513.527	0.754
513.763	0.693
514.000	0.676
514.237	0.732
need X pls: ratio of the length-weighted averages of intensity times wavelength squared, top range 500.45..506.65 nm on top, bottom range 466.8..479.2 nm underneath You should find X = 1.08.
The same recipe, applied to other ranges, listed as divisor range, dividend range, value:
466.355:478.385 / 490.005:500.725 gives 1.08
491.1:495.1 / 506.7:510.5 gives 1.03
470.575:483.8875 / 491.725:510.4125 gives 1.05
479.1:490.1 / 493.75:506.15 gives 1.03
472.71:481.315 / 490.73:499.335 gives 1.05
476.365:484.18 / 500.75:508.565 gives 1.04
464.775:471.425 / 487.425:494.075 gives 1.09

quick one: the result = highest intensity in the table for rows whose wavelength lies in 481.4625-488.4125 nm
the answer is 0.857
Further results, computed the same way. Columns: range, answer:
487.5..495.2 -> 0.863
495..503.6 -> 0.84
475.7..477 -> 0.827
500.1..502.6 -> 0.776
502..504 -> 0.813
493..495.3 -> 0.843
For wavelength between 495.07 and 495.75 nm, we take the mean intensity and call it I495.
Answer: 0.794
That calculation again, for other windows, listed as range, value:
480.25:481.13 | 0.812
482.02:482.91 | 0.821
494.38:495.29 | 0.836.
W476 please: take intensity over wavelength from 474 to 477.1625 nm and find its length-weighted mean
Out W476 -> 0.803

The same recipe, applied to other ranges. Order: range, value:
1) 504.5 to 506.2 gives 0.795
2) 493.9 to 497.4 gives 0.806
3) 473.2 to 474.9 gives 0.816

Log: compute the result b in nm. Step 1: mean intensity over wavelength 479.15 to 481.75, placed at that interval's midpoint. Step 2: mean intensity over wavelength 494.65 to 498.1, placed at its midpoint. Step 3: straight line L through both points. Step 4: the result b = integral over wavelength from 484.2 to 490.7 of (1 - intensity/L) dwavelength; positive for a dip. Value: 0.22 nm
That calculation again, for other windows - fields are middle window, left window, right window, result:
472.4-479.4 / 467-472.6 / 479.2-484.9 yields 0.10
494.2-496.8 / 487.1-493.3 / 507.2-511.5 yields -0.10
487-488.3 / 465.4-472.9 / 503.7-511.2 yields 0.02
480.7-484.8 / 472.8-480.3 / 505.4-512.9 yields -0.17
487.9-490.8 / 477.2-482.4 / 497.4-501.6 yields -0.06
